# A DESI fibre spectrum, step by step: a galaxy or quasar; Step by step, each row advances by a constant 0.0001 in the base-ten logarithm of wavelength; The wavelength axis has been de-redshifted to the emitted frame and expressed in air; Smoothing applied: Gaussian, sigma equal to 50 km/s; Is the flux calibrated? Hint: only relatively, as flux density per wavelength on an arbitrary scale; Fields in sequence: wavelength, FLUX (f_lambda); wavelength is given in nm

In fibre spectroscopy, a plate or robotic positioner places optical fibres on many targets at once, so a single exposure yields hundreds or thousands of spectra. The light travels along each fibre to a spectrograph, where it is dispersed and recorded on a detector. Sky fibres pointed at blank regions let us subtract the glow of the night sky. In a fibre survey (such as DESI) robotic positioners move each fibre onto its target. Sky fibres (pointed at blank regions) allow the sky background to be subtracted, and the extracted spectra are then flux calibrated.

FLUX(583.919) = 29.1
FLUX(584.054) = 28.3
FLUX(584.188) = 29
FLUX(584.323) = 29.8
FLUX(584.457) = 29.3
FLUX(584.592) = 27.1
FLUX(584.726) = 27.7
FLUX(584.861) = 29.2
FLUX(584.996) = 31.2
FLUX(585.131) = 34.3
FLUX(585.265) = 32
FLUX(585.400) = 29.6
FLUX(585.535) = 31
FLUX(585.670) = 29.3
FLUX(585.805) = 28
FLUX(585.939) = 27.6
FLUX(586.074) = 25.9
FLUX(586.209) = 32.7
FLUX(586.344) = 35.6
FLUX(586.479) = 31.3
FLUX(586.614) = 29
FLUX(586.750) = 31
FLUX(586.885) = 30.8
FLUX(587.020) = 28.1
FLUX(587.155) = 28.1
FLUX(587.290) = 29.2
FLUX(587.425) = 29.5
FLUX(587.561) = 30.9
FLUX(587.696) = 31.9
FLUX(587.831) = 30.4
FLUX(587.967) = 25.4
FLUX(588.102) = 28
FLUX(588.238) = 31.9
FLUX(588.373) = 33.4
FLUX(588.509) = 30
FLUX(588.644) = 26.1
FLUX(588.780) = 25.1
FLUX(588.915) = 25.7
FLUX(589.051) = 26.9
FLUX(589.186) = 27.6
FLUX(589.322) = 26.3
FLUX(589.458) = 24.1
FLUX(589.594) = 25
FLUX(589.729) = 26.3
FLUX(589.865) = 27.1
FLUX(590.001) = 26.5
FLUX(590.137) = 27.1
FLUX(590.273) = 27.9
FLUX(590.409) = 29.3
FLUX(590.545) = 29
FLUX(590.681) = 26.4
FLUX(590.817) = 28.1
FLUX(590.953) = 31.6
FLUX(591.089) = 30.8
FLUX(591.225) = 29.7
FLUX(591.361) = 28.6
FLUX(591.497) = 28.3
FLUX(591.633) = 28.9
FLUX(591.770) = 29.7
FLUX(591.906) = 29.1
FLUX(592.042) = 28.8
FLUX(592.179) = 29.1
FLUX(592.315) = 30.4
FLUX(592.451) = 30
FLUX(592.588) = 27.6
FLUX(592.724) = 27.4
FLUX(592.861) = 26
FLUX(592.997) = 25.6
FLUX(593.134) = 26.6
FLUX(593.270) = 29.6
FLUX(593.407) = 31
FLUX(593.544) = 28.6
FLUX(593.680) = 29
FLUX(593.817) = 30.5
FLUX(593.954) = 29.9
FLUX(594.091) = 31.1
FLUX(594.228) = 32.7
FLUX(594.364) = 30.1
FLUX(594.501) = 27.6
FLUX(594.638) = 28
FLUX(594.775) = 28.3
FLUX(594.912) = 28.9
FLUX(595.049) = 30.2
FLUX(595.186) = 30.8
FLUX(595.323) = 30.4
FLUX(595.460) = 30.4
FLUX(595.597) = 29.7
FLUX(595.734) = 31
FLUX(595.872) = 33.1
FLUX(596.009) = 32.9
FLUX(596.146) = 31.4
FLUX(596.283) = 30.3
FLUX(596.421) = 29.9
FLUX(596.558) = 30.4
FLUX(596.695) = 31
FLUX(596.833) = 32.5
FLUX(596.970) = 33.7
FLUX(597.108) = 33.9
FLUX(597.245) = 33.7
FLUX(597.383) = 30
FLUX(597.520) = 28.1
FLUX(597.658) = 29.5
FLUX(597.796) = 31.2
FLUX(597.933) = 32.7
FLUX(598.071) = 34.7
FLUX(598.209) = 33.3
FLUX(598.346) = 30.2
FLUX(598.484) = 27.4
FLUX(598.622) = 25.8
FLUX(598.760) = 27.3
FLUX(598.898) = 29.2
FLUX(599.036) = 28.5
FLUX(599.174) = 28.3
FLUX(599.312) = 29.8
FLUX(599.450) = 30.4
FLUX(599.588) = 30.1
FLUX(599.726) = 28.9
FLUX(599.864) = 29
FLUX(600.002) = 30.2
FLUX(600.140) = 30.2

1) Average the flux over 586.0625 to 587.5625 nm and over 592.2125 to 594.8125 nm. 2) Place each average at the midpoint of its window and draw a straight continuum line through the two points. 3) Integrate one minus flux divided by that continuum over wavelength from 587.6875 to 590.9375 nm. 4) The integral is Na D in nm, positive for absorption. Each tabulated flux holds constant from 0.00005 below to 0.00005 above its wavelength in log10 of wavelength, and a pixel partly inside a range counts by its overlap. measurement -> 0.23 nm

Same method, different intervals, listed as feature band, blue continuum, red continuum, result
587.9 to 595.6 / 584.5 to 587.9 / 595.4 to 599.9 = 0.44 nm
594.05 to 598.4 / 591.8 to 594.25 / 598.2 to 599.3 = -0.34 nm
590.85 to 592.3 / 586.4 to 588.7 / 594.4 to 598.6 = 0.04 nm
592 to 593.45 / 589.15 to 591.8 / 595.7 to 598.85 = 0.03 nm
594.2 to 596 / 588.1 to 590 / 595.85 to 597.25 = 0.06 nm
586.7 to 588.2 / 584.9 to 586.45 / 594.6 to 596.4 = 0.06 nm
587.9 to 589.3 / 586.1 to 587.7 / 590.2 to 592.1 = 0.09 nm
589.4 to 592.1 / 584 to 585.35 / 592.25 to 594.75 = 0.10 nm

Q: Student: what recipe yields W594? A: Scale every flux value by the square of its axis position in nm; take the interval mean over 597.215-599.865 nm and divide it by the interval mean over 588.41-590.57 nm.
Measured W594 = 1.14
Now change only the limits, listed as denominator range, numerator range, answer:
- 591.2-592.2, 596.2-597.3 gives 1.12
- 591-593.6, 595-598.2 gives 1.11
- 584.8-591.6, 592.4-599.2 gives 1.06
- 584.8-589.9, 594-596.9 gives 1.08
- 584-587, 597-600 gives 1.05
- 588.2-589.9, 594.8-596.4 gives 1.15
